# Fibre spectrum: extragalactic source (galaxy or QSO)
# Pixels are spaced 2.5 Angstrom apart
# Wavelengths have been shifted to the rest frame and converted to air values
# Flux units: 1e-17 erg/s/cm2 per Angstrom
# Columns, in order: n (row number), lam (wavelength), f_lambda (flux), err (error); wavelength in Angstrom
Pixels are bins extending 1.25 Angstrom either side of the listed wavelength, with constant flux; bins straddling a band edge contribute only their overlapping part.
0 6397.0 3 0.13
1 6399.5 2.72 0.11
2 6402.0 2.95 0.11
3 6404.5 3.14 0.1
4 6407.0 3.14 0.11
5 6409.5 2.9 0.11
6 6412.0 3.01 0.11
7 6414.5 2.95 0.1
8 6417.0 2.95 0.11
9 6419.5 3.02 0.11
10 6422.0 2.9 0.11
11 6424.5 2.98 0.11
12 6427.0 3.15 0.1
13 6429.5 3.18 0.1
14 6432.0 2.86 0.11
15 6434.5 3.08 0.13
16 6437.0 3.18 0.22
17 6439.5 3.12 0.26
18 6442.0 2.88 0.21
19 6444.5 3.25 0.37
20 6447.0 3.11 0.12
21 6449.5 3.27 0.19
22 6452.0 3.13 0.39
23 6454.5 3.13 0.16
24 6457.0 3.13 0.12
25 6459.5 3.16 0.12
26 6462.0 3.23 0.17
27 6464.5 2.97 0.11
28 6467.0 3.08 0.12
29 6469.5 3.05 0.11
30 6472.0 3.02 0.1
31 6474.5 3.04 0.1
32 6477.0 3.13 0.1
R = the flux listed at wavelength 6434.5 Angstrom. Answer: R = 3.08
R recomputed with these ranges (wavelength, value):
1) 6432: 2.86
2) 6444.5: 3.25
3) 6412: 3.01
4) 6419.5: 3.02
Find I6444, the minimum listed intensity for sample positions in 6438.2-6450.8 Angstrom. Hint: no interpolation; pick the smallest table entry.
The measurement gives 2.88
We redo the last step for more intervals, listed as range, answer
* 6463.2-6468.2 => 2.97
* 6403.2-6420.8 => 2.9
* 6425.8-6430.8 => 3.15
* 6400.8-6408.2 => 2.95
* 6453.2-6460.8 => 3.13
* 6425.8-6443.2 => 2.86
